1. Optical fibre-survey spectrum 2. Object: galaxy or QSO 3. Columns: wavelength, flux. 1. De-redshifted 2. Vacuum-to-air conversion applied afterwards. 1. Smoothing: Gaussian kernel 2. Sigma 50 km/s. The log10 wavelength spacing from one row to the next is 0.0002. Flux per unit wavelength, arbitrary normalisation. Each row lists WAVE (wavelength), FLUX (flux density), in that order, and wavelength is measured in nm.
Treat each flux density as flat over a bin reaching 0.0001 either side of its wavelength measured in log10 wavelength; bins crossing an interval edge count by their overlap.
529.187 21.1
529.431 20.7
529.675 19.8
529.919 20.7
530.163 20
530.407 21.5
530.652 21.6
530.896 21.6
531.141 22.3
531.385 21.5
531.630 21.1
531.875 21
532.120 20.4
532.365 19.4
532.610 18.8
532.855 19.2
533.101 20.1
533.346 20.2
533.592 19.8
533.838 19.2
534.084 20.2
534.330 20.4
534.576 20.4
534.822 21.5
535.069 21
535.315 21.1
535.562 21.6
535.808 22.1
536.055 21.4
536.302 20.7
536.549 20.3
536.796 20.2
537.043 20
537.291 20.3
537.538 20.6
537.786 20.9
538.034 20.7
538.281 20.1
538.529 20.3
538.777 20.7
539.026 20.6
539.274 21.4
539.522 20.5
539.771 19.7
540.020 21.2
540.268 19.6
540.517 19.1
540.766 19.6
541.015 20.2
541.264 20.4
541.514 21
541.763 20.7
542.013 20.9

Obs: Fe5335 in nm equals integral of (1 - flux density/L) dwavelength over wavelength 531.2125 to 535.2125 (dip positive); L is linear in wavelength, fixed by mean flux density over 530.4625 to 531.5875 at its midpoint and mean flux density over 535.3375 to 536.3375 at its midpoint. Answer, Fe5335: 0.241 nm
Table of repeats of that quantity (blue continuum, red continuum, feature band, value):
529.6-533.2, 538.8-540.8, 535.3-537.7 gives -0.05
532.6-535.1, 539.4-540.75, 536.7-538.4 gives -0.03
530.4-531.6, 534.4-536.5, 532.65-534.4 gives 0.13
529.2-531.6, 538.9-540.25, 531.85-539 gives 0.13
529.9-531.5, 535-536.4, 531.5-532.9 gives 0.09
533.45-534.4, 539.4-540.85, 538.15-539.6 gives -0.05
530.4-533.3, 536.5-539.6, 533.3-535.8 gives 0.00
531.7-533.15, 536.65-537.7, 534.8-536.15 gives -0.09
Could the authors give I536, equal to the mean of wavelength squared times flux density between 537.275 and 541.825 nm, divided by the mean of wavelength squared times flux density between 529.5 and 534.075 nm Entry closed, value 1.03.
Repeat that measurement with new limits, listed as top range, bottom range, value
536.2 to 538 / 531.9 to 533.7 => 1.05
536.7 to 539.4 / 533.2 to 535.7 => 1.01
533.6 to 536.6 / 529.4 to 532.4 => 1.01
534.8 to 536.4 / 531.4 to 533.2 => 1.08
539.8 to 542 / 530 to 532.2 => 0.99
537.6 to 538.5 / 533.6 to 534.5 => 1.05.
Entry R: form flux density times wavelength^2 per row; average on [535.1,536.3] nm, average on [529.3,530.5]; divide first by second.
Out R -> 1.07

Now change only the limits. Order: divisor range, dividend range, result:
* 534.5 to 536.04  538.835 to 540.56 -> 0.97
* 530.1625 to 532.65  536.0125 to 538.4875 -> 1.00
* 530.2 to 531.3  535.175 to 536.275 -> 1.01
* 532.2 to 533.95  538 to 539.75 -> 1.07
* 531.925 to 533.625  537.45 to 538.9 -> 1.06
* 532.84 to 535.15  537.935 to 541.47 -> 1.03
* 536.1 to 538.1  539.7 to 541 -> 0.98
